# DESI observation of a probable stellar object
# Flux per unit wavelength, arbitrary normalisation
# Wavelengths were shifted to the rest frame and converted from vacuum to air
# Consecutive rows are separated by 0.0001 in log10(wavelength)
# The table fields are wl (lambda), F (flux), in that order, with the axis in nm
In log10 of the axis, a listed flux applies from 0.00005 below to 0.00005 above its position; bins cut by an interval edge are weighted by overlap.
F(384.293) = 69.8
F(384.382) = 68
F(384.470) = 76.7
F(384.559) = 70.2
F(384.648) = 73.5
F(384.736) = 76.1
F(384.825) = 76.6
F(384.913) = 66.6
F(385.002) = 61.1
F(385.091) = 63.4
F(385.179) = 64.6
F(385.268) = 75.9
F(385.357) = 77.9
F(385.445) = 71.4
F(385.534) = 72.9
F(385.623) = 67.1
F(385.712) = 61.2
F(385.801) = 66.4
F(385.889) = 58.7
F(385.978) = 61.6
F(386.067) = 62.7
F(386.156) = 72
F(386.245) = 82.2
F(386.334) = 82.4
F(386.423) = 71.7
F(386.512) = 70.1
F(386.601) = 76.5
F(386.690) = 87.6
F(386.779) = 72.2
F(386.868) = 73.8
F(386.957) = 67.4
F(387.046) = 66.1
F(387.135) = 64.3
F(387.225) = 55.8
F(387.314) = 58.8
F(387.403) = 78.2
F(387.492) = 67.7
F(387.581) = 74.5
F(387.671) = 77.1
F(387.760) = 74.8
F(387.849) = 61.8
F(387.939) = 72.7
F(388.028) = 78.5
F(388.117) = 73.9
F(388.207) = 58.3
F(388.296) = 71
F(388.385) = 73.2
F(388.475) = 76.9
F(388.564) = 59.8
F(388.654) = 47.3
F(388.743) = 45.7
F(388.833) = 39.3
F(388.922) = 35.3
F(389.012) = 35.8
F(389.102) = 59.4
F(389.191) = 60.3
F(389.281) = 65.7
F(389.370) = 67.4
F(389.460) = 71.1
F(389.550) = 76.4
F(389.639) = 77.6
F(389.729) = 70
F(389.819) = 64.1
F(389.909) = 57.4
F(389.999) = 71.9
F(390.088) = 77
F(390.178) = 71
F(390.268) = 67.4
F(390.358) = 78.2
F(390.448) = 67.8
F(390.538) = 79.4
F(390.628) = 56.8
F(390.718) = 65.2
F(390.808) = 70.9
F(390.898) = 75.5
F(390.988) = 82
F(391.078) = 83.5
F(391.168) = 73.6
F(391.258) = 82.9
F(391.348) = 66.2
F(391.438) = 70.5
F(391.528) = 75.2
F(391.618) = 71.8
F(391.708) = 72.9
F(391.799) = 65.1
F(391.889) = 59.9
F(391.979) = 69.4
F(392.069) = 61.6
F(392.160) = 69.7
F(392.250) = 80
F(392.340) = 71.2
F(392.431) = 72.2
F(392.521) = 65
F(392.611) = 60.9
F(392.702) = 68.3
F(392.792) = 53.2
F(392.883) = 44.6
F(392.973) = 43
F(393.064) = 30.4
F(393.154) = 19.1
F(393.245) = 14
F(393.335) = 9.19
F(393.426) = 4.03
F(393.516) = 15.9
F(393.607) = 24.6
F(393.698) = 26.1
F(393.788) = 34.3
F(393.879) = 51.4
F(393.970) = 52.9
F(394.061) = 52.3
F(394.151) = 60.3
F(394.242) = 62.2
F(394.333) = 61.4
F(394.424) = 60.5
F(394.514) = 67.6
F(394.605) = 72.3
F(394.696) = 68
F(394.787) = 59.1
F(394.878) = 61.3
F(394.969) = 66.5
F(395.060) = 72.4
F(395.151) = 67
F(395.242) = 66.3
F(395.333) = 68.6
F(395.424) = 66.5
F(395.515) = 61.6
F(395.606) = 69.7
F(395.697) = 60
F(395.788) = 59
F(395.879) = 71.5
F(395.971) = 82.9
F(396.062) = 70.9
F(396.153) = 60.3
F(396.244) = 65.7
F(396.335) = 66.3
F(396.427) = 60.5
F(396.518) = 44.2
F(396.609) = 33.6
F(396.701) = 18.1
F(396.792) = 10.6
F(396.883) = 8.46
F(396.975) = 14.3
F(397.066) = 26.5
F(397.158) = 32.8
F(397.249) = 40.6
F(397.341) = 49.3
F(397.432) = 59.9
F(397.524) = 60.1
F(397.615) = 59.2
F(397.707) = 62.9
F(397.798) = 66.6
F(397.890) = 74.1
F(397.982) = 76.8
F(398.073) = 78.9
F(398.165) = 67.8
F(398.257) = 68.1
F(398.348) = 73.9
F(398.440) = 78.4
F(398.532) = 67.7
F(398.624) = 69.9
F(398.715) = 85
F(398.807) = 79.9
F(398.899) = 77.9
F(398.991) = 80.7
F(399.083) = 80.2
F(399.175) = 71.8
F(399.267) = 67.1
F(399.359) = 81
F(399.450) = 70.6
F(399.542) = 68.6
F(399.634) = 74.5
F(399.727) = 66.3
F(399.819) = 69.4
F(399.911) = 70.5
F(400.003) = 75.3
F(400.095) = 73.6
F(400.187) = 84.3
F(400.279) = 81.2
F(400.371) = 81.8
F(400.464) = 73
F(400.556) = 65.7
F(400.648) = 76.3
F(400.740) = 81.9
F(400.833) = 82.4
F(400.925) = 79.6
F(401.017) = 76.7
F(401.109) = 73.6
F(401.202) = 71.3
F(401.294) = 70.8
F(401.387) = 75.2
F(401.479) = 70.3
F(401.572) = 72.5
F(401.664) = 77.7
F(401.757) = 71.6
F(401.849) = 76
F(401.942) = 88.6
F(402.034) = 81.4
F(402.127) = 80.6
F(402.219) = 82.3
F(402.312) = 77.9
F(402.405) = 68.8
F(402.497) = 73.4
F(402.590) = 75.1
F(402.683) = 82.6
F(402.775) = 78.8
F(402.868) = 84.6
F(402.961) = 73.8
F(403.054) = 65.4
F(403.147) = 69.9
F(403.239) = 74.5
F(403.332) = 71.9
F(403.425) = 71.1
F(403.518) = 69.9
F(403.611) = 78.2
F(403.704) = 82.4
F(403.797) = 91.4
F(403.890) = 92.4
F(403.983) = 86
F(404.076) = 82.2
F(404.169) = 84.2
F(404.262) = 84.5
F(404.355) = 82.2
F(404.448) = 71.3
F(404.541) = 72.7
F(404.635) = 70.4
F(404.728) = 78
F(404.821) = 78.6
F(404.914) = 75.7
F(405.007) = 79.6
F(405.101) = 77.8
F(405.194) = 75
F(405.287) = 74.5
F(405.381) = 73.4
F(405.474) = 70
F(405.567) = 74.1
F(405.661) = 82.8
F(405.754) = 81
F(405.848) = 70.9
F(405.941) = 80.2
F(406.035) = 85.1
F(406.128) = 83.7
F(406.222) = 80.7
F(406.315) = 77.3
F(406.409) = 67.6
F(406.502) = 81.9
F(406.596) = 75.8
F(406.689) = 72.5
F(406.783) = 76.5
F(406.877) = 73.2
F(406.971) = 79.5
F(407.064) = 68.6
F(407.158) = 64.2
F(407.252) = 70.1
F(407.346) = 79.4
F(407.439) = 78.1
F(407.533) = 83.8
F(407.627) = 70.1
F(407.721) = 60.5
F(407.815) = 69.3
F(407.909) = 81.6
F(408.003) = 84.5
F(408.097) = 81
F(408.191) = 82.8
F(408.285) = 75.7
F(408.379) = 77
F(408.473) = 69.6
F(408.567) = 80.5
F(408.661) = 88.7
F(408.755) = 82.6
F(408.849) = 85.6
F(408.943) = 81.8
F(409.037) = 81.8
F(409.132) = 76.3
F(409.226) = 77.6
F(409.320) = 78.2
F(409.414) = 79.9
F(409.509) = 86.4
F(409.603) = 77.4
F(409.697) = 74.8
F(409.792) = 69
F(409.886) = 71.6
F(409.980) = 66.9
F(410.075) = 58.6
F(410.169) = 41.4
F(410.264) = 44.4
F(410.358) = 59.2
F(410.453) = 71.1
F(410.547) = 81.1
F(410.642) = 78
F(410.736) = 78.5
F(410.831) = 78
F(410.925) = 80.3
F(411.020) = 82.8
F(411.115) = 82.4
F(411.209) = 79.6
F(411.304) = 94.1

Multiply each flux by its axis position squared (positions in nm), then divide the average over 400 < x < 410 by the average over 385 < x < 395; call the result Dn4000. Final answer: 1.32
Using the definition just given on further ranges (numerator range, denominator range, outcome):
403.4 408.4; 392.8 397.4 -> 1.69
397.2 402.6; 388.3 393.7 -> 1.28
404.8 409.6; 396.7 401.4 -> 1.21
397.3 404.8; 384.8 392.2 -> 1.17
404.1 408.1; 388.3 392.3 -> 1.23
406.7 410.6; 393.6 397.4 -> 1.48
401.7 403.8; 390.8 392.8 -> 1.14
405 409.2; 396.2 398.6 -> 1.53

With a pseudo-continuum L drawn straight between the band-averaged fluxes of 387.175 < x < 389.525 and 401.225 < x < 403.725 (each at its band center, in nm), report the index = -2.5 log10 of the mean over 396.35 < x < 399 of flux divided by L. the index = 0.27 mag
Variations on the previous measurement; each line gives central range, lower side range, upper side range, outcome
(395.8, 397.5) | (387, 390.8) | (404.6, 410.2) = 0.46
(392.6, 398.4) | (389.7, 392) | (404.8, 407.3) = 0.36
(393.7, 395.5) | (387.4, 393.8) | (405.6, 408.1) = 0.07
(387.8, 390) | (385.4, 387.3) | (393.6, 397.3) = 0.04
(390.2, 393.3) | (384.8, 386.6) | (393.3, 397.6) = -0.11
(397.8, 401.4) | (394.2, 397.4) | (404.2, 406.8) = -0.18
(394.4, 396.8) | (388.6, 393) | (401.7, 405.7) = 0.15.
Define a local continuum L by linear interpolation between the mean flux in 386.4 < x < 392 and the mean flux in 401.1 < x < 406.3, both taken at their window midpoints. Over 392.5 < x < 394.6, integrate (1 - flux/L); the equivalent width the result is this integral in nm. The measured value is 0.83 nm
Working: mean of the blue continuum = 68.1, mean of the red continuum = 77.3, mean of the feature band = 43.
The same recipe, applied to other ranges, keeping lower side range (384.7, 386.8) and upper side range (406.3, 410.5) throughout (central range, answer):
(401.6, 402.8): -0.08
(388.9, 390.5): 0.13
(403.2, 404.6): -0.12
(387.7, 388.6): 0.01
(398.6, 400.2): -0.04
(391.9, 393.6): 0.59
